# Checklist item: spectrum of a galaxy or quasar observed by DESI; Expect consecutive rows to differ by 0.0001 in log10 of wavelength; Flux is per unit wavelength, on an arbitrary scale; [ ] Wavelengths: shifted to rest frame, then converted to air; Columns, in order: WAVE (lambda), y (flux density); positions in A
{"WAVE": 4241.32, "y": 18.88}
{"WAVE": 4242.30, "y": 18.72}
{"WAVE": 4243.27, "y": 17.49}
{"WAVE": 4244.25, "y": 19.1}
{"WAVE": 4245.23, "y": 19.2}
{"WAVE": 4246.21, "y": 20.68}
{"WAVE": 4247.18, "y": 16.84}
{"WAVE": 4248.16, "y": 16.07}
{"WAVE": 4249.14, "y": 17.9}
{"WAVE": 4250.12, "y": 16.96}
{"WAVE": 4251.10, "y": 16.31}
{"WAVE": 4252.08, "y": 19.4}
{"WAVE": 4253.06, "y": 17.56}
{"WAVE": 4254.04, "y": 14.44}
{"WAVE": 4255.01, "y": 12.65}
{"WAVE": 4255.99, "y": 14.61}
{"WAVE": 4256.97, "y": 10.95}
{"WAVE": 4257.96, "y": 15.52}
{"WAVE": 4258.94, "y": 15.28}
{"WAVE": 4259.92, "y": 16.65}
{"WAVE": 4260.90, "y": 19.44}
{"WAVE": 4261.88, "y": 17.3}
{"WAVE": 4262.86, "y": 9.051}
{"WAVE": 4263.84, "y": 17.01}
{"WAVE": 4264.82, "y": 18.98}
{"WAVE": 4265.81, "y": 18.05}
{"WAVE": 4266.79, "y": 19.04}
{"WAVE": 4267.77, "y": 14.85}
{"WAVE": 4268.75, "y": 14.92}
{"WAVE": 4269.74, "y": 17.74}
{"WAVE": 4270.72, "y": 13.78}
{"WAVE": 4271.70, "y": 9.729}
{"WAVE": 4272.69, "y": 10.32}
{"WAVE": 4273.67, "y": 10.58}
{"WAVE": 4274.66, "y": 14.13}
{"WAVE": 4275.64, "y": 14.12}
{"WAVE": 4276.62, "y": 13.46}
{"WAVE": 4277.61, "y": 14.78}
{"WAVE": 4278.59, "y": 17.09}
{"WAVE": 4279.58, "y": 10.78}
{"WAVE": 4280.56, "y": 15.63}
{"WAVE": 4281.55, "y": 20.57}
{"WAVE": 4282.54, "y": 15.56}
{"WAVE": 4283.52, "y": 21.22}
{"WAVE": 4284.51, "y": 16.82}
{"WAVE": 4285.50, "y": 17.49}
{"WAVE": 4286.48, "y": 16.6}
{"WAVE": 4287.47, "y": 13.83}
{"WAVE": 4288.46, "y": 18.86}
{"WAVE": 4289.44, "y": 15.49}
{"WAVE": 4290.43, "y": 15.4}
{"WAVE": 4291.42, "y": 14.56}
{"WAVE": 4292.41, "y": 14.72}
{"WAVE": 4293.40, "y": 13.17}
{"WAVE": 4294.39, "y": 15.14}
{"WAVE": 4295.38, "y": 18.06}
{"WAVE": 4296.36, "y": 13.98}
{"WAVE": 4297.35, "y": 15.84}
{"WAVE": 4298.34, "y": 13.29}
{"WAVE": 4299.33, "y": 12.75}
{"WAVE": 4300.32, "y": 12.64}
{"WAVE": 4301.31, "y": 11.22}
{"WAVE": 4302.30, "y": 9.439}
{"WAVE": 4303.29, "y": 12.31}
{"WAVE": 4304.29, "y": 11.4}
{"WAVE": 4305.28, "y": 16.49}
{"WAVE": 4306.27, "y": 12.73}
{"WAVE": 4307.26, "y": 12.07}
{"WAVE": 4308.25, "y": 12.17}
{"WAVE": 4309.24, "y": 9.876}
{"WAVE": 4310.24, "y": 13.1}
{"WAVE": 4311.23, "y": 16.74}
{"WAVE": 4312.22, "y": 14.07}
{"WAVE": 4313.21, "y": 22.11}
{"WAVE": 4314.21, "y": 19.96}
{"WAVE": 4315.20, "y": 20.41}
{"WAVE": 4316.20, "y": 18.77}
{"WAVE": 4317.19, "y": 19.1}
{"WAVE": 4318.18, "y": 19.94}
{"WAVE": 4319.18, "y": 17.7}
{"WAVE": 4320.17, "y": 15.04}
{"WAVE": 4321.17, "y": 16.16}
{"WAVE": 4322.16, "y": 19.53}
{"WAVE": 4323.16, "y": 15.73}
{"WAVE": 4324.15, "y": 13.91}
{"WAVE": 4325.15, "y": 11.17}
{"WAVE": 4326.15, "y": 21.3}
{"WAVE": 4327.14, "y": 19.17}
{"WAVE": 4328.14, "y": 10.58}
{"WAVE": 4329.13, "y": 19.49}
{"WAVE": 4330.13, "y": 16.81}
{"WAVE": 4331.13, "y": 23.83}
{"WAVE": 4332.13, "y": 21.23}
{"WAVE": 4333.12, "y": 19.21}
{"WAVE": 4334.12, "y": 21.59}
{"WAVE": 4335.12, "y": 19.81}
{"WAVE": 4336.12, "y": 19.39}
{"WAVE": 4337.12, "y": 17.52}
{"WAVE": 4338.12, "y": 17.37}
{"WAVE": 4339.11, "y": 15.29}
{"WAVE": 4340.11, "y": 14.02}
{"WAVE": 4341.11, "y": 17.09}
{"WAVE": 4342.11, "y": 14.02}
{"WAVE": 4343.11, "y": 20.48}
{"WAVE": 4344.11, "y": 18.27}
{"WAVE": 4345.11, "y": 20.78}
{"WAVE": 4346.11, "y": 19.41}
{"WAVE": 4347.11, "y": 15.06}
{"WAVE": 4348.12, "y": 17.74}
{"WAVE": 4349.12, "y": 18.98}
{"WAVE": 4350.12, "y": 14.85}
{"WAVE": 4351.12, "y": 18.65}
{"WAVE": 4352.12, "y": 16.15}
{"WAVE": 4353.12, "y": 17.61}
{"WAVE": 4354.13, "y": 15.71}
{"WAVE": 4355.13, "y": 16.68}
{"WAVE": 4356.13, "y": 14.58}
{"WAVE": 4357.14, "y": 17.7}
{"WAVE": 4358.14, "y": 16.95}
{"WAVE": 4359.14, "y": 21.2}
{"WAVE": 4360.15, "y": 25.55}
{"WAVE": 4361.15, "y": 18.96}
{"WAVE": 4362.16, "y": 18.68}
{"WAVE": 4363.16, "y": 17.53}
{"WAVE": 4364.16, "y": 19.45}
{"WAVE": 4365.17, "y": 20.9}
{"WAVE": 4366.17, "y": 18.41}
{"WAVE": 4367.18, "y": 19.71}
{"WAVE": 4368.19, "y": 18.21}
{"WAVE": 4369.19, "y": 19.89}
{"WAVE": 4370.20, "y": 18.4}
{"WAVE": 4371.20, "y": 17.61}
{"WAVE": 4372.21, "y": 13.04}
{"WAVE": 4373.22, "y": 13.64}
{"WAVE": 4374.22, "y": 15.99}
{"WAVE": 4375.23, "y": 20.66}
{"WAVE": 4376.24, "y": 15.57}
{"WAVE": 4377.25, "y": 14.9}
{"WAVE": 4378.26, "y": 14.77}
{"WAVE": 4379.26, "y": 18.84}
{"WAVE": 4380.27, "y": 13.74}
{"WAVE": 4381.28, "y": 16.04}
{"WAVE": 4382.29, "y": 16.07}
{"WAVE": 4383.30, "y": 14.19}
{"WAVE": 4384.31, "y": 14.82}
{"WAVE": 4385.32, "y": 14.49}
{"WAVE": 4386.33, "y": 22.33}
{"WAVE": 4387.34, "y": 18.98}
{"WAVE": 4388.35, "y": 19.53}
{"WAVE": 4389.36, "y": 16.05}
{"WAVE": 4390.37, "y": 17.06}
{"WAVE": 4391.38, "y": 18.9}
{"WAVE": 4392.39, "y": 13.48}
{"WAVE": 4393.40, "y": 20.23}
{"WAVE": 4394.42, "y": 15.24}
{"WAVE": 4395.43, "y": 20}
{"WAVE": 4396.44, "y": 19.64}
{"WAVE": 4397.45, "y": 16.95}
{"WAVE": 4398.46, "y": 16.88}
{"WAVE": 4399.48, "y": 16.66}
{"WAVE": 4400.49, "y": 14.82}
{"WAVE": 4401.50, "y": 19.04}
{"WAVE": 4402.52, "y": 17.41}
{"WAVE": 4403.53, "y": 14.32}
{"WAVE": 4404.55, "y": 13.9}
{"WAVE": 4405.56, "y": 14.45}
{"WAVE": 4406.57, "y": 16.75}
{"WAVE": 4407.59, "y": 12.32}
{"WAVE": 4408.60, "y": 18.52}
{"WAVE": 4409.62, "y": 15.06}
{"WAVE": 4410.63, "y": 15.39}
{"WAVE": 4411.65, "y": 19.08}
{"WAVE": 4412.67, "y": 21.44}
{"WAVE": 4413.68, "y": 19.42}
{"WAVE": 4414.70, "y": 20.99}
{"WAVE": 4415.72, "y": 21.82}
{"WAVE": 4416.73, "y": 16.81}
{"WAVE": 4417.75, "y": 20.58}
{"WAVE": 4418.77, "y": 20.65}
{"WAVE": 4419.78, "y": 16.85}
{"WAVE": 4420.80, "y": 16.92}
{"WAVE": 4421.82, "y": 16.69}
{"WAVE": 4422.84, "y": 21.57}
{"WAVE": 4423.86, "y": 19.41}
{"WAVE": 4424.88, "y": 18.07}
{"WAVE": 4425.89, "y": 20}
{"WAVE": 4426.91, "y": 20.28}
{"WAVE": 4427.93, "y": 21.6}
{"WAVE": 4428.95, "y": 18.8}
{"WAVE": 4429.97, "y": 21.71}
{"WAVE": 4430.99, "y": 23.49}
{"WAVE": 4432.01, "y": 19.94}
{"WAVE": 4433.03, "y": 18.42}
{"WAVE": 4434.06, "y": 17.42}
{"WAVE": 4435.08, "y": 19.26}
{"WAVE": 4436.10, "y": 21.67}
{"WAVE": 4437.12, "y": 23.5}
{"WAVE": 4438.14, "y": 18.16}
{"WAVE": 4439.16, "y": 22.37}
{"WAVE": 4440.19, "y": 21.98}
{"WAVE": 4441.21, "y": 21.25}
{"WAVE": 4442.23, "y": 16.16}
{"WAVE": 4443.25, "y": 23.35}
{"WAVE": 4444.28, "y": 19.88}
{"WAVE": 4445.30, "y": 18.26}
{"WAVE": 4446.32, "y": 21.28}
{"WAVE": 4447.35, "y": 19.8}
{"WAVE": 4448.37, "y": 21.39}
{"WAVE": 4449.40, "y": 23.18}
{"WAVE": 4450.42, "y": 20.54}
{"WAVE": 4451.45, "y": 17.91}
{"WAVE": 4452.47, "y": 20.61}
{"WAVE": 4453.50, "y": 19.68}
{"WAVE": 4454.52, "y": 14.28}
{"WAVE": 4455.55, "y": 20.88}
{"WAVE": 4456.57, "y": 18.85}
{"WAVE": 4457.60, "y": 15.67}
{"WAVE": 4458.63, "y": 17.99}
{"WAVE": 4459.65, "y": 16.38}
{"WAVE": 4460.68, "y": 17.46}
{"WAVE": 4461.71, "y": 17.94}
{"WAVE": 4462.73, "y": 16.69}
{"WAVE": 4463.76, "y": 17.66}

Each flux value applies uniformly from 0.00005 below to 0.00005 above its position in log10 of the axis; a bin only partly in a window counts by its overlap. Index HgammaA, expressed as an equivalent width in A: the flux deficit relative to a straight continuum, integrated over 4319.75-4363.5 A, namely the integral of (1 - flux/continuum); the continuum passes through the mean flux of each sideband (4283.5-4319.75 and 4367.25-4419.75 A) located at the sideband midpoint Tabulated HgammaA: -4.39 A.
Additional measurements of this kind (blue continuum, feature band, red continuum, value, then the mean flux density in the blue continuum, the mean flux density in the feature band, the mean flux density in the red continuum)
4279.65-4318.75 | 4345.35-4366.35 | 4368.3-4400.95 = -2.3 A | 15.4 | 18.2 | 16.9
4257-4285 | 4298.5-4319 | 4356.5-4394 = 1.7 A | 15.4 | 14.9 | 17.6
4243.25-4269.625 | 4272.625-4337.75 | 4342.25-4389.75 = 4.2 A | 16.5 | 15.9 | 17.6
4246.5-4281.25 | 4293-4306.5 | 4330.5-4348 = 2.6 A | 15.3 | 13.5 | 18.5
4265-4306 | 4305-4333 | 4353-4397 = -1.7 A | 14.8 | 16.8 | 17.5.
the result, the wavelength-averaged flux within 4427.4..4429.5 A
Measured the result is 20.2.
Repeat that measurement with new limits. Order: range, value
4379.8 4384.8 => 15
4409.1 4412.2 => 16.5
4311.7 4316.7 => 19.1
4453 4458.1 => 17.9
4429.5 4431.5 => 22.6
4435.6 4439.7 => 21.4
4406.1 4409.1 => 15.8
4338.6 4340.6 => 14.7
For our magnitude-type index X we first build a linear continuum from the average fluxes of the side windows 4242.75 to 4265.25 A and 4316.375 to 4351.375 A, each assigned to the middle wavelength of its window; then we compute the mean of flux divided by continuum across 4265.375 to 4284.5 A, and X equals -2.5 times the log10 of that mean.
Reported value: 0.12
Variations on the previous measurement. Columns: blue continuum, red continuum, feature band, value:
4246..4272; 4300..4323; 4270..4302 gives 0.07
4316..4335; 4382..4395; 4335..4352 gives 0.01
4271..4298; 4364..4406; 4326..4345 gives -0.14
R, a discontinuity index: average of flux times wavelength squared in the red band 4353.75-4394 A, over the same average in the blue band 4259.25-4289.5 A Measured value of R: 1.17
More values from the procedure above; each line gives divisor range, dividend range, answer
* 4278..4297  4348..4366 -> 1.17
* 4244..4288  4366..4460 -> 1.24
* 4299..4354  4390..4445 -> 1.17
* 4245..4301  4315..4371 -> 1.20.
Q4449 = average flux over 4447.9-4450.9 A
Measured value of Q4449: 21.7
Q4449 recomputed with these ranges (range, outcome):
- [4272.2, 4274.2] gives 10.5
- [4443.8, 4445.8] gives 19.1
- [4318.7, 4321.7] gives 16.4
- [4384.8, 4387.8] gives 18.6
